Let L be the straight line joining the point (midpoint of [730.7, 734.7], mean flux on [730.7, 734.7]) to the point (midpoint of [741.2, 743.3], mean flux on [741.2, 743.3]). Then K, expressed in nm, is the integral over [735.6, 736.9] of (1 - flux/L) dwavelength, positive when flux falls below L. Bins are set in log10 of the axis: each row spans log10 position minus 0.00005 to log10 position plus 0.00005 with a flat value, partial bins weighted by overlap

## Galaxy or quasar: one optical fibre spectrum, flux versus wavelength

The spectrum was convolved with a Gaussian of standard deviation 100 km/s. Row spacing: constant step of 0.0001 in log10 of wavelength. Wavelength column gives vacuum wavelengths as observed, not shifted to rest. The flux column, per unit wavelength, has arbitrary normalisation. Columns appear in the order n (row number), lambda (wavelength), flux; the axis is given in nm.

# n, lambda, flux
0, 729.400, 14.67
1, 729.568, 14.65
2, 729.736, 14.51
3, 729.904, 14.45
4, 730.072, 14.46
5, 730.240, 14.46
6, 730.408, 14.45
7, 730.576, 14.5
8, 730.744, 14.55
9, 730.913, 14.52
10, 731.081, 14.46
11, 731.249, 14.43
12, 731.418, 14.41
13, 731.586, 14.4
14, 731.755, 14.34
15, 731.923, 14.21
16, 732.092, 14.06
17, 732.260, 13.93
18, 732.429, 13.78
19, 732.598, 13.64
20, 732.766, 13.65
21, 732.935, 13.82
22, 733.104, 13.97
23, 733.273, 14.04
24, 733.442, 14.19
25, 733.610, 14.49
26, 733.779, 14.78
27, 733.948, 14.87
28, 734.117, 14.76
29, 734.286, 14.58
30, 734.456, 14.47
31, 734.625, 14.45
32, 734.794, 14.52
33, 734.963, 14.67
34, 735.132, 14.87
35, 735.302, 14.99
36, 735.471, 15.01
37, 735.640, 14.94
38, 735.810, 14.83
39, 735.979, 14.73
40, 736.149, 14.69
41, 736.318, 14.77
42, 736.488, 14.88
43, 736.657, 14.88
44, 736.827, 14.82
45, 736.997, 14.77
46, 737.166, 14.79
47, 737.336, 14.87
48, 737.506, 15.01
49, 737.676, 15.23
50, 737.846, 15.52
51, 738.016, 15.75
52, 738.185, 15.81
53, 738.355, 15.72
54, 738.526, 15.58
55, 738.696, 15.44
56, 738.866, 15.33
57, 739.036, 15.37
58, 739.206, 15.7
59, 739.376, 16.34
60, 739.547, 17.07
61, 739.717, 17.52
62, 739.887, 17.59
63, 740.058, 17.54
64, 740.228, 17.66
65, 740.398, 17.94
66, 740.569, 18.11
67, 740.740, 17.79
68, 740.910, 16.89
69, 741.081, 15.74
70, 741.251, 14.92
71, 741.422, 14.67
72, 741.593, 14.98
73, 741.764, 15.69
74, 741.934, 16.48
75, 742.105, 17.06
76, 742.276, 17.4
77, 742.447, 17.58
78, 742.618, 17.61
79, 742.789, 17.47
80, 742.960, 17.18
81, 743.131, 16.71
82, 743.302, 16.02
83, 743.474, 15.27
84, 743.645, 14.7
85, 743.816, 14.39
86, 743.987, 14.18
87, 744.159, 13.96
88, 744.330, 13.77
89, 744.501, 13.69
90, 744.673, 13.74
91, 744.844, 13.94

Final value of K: 0.02 nm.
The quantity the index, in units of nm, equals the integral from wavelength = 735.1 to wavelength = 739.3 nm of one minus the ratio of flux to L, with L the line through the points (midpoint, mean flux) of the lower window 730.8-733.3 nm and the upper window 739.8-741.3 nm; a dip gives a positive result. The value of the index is 0.220 nm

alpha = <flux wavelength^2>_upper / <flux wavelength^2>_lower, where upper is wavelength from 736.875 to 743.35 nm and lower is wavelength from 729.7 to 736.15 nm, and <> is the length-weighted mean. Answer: 1.15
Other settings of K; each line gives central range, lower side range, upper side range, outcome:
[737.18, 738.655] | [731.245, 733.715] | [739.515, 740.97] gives 0.10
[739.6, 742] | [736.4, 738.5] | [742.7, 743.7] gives -0.13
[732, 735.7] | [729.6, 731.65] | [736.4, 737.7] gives 0.08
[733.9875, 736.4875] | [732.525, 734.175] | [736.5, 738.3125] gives -0.01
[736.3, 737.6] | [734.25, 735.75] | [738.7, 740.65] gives 0.06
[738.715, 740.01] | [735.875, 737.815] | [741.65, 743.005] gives -0.04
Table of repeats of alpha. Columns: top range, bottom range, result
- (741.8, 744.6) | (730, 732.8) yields 1.15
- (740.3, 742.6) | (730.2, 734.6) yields 1.19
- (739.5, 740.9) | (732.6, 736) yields 1.23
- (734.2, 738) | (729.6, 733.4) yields 1.06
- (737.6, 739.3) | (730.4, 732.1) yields 1.10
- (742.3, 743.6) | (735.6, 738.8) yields 1.13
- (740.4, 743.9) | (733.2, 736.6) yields 1.14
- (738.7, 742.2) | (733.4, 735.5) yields 1.14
